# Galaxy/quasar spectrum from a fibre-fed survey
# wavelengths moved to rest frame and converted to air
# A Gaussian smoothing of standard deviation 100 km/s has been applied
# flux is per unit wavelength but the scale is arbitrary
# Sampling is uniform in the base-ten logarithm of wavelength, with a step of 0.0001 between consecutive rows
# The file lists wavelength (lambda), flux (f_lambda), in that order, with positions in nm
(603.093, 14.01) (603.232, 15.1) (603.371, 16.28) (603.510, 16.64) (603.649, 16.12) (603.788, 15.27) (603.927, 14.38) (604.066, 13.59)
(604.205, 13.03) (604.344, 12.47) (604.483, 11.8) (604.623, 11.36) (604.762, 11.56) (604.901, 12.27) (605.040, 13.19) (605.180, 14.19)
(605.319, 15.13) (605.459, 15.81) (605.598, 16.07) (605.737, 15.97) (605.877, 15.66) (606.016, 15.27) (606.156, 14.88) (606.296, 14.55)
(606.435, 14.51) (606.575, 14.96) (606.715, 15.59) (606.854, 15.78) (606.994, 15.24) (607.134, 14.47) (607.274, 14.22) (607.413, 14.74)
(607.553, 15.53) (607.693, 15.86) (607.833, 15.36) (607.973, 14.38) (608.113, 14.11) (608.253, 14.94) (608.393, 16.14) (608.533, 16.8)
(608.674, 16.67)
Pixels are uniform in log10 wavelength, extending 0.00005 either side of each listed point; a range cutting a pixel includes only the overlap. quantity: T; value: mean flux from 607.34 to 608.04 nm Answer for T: 15.2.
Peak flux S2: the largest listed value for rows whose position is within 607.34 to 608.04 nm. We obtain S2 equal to 15.86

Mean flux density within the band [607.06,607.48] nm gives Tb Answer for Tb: 14.5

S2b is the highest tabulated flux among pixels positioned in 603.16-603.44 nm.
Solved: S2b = 16.28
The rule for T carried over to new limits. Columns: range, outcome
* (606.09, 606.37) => 14.7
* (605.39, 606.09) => 15.8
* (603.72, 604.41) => 13.8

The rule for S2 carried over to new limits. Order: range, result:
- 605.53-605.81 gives 16.07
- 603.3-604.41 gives 16.64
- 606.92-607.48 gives 15.24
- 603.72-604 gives 15.27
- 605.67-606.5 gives 15.97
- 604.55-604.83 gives 11.56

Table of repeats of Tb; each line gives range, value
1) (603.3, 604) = 15.7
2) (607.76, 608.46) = 15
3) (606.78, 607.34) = 14.9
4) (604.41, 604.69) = 11.6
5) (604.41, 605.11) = 12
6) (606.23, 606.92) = 15.1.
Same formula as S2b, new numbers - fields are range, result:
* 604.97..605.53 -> 15.81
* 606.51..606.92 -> 15.78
